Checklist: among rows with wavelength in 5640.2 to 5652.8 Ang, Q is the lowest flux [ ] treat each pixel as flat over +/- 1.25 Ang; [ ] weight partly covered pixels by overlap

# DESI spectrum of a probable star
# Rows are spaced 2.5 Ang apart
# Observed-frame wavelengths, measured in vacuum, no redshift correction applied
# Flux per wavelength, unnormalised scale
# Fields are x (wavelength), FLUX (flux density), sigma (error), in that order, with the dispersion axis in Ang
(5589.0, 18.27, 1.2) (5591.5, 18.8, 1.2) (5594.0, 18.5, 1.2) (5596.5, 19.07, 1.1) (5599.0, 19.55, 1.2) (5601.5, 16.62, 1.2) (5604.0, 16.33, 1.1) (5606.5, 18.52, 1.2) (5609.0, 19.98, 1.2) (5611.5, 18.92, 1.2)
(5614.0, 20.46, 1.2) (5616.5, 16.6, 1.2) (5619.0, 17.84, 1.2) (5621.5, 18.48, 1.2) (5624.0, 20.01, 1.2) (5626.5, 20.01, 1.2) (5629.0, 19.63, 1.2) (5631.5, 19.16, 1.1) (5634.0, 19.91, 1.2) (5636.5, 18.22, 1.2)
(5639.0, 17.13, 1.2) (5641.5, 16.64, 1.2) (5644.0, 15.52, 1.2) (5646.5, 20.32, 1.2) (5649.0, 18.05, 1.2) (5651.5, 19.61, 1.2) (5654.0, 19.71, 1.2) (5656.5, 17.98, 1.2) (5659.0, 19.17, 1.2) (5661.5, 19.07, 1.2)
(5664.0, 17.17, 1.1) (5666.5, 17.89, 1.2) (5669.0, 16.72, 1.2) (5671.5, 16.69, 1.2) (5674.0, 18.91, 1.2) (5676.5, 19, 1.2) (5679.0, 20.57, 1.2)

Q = 15.52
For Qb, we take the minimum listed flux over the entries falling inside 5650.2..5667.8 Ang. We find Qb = 17.17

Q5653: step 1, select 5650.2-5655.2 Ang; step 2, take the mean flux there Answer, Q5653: 19.6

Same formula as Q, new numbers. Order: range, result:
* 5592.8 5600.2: 18.5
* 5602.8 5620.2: 16.33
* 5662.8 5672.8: 16.69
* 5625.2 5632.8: 19.16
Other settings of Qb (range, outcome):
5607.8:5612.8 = 18.92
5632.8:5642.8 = 16.64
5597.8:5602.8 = 16.62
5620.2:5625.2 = 18.48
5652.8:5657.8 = 17.98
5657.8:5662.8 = 19.07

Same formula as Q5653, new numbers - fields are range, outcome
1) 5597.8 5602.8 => 18.1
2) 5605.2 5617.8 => 18.9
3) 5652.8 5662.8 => 19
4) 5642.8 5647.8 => 17.9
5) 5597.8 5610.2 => 18.2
